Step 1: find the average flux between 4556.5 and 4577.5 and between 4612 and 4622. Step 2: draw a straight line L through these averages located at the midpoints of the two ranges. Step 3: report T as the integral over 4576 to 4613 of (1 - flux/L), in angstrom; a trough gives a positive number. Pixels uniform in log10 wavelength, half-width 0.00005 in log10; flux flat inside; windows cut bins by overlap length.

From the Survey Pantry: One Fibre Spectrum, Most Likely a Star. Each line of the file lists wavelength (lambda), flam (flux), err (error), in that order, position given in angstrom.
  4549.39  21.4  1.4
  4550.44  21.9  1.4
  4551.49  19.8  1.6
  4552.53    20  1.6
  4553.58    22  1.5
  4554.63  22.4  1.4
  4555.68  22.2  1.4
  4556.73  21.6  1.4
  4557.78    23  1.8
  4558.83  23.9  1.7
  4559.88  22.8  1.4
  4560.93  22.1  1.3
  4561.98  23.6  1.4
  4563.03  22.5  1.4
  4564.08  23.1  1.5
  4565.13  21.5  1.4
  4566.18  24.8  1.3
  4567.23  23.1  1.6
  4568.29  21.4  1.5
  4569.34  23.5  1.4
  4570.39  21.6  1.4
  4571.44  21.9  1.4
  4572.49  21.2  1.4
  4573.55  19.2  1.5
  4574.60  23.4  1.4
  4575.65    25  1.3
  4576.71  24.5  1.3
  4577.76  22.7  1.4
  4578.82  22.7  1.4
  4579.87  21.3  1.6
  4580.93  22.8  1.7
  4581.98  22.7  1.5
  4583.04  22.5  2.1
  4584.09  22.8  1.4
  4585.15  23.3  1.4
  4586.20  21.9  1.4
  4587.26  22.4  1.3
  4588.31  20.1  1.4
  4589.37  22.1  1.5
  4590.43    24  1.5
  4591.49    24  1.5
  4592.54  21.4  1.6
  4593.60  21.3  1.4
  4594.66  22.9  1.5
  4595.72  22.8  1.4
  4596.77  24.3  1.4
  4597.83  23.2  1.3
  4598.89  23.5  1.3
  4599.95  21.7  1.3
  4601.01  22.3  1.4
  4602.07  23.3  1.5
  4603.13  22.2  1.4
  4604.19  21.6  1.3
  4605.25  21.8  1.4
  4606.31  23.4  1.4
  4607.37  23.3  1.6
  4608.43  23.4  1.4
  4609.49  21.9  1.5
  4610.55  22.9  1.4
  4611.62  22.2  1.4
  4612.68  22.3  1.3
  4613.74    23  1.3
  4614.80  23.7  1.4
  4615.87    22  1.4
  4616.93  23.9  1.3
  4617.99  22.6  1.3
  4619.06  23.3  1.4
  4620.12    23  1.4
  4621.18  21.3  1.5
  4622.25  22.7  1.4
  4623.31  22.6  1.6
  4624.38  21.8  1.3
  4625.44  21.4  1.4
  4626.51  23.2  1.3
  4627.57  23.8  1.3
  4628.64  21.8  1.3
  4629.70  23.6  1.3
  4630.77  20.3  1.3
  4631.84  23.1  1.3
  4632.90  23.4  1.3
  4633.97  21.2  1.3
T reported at 0.2 angstrom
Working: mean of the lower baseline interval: 22.7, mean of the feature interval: 22.6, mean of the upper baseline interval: 22.8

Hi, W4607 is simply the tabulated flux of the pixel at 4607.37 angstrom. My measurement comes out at 23.3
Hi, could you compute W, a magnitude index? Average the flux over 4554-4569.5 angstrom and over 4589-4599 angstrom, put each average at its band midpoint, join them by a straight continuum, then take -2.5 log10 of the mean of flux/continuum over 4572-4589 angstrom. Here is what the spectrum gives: 0.022 mag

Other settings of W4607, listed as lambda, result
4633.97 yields 21.2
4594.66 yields 22.9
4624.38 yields 21.8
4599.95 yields 21.7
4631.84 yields 23.1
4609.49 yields 21.9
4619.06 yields 23.3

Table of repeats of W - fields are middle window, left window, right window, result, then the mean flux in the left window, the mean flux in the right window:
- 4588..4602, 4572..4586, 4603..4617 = 0.00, 22.6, 22.7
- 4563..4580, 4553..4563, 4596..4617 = 0.00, 22.6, 22.8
